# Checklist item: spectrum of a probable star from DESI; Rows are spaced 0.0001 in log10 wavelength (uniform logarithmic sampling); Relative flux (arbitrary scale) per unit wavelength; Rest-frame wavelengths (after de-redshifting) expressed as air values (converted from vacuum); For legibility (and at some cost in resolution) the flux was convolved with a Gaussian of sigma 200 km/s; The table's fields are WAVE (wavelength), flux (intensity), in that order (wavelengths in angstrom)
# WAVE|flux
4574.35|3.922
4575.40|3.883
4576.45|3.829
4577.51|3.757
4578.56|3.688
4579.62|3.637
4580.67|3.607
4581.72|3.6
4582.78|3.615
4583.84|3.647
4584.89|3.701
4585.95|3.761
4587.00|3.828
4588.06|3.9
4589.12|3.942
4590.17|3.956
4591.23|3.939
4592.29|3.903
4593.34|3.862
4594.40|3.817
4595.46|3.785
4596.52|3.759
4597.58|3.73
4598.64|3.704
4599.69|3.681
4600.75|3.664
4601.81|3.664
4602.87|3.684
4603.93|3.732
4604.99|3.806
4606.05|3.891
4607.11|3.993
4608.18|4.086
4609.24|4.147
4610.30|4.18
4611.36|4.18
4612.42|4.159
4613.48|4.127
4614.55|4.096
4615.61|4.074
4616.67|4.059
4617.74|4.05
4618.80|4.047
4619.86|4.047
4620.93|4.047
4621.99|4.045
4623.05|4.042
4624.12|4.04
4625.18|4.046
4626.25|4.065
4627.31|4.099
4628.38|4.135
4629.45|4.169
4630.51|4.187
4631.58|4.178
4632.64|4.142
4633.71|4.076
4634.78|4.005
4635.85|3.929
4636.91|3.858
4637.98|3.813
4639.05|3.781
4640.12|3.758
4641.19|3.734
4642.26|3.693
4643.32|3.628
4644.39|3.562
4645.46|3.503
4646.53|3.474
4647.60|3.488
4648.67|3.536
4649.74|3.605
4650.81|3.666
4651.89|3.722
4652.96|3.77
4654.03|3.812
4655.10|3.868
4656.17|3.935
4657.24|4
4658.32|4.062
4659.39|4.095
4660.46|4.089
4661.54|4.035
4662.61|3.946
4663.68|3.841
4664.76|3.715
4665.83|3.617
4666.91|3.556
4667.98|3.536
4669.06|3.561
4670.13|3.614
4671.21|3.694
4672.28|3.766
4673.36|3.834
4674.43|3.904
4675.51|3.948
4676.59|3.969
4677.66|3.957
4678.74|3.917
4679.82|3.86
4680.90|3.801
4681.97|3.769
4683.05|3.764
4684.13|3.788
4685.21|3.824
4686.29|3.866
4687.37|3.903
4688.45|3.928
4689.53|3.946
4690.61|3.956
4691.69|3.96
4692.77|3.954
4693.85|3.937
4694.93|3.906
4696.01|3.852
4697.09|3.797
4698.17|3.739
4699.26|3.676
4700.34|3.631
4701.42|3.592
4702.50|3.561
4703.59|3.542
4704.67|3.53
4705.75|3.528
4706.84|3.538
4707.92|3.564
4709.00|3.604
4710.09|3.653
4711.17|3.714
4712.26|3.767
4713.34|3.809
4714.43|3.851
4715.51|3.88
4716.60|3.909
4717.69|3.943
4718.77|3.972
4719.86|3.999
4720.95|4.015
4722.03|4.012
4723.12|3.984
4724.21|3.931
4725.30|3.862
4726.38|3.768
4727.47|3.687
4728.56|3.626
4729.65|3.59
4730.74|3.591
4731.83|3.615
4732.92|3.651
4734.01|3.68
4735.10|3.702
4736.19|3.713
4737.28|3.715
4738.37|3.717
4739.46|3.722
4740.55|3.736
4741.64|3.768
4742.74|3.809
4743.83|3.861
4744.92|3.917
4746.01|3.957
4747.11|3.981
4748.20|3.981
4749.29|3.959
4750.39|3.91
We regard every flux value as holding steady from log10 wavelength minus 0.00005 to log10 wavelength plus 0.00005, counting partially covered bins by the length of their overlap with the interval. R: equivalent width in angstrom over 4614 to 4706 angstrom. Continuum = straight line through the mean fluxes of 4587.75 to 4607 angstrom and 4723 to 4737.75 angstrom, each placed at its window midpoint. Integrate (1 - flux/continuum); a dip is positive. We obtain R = -2.13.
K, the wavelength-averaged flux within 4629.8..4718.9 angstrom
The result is 3.8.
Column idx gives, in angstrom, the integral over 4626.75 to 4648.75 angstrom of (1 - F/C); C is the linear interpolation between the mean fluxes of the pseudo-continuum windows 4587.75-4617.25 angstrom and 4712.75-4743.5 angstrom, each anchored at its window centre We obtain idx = 0.2 angstrom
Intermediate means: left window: 3.91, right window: 3.8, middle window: 3.85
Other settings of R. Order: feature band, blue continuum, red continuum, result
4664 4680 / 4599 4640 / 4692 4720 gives 0.34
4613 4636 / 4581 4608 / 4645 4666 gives -1.77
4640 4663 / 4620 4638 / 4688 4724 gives 1.21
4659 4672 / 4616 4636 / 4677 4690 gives 0.52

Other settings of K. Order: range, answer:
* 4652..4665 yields 3.93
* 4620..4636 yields 4.08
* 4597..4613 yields 3.89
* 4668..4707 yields 3.78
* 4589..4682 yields 3.88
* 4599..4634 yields 4.02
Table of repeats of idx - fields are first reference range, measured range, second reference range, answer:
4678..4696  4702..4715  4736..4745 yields 0.66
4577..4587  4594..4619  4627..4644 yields -0.79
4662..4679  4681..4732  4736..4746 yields -0.06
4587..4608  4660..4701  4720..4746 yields -0.35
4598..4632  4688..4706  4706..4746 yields 0.31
